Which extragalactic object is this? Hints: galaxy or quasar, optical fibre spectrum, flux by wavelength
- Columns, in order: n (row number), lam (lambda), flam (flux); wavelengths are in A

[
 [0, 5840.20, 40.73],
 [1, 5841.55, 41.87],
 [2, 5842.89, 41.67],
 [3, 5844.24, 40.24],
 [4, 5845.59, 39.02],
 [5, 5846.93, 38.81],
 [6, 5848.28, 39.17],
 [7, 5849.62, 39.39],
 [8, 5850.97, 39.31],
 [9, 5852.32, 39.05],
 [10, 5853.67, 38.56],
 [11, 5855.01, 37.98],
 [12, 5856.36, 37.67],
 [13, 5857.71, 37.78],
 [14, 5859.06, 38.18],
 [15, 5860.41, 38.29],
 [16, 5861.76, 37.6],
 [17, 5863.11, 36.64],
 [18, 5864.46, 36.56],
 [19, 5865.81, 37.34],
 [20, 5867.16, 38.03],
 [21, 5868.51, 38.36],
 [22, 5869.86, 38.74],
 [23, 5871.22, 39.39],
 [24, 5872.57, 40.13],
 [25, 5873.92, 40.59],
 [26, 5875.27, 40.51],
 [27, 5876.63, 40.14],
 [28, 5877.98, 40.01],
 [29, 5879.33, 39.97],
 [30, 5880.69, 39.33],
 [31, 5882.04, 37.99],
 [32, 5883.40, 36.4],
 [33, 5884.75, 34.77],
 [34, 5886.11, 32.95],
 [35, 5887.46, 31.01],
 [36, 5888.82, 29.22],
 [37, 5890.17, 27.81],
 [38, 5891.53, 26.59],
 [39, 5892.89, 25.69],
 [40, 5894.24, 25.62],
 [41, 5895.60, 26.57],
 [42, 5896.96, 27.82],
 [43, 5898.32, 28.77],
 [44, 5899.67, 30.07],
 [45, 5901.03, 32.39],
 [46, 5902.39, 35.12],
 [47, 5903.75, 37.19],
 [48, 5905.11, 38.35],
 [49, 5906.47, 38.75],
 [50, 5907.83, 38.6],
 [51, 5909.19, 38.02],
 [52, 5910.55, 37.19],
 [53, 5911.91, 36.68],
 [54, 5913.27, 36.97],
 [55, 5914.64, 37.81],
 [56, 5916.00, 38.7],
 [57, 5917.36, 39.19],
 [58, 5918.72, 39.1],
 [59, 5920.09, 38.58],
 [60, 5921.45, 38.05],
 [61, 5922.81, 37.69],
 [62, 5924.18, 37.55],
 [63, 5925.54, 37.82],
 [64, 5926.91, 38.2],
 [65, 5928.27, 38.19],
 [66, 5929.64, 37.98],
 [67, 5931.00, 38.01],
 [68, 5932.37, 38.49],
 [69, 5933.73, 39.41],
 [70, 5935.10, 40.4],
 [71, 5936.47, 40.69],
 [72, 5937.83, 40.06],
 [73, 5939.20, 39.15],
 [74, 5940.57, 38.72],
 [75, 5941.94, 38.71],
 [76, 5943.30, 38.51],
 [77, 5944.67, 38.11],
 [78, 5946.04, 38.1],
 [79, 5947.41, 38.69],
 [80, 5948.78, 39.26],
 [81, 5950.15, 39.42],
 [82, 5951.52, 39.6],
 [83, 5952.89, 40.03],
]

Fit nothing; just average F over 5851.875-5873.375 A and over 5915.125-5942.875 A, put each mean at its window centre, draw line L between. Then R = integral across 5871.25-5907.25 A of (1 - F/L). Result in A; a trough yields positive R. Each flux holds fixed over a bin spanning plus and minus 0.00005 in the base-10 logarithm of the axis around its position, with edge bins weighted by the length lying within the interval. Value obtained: 4.0 A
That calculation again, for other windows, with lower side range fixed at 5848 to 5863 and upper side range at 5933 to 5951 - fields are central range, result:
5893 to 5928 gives 3.1 A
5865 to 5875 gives -0.1 A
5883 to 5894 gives 2.4 A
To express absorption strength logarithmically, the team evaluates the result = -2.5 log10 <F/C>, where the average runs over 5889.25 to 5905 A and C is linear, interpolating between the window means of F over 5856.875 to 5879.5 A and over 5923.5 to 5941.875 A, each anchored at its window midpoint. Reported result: 0.287 mag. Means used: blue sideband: 38.7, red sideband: 38.8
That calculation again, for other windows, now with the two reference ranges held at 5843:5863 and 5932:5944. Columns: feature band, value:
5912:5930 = 0.033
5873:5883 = -0.023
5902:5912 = 0.043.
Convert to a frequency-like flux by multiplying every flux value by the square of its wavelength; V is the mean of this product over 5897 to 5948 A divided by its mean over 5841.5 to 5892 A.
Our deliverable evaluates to 1.02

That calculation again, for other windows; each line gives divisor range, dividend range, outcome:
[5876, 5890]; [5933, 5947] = 1.11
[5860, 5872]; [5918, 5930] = 1.03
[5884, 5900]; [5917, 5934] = 1.34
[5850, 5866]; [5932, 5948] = 1.06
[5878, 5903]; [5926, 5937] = 1.24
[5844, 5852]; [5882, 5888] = 0.89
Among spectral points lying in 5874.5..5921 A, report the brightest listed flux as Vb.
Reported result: 40.51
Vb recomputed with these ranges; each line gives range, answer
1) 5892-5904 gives 37.19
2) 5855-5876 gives 40.59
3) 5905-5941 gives 40.69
